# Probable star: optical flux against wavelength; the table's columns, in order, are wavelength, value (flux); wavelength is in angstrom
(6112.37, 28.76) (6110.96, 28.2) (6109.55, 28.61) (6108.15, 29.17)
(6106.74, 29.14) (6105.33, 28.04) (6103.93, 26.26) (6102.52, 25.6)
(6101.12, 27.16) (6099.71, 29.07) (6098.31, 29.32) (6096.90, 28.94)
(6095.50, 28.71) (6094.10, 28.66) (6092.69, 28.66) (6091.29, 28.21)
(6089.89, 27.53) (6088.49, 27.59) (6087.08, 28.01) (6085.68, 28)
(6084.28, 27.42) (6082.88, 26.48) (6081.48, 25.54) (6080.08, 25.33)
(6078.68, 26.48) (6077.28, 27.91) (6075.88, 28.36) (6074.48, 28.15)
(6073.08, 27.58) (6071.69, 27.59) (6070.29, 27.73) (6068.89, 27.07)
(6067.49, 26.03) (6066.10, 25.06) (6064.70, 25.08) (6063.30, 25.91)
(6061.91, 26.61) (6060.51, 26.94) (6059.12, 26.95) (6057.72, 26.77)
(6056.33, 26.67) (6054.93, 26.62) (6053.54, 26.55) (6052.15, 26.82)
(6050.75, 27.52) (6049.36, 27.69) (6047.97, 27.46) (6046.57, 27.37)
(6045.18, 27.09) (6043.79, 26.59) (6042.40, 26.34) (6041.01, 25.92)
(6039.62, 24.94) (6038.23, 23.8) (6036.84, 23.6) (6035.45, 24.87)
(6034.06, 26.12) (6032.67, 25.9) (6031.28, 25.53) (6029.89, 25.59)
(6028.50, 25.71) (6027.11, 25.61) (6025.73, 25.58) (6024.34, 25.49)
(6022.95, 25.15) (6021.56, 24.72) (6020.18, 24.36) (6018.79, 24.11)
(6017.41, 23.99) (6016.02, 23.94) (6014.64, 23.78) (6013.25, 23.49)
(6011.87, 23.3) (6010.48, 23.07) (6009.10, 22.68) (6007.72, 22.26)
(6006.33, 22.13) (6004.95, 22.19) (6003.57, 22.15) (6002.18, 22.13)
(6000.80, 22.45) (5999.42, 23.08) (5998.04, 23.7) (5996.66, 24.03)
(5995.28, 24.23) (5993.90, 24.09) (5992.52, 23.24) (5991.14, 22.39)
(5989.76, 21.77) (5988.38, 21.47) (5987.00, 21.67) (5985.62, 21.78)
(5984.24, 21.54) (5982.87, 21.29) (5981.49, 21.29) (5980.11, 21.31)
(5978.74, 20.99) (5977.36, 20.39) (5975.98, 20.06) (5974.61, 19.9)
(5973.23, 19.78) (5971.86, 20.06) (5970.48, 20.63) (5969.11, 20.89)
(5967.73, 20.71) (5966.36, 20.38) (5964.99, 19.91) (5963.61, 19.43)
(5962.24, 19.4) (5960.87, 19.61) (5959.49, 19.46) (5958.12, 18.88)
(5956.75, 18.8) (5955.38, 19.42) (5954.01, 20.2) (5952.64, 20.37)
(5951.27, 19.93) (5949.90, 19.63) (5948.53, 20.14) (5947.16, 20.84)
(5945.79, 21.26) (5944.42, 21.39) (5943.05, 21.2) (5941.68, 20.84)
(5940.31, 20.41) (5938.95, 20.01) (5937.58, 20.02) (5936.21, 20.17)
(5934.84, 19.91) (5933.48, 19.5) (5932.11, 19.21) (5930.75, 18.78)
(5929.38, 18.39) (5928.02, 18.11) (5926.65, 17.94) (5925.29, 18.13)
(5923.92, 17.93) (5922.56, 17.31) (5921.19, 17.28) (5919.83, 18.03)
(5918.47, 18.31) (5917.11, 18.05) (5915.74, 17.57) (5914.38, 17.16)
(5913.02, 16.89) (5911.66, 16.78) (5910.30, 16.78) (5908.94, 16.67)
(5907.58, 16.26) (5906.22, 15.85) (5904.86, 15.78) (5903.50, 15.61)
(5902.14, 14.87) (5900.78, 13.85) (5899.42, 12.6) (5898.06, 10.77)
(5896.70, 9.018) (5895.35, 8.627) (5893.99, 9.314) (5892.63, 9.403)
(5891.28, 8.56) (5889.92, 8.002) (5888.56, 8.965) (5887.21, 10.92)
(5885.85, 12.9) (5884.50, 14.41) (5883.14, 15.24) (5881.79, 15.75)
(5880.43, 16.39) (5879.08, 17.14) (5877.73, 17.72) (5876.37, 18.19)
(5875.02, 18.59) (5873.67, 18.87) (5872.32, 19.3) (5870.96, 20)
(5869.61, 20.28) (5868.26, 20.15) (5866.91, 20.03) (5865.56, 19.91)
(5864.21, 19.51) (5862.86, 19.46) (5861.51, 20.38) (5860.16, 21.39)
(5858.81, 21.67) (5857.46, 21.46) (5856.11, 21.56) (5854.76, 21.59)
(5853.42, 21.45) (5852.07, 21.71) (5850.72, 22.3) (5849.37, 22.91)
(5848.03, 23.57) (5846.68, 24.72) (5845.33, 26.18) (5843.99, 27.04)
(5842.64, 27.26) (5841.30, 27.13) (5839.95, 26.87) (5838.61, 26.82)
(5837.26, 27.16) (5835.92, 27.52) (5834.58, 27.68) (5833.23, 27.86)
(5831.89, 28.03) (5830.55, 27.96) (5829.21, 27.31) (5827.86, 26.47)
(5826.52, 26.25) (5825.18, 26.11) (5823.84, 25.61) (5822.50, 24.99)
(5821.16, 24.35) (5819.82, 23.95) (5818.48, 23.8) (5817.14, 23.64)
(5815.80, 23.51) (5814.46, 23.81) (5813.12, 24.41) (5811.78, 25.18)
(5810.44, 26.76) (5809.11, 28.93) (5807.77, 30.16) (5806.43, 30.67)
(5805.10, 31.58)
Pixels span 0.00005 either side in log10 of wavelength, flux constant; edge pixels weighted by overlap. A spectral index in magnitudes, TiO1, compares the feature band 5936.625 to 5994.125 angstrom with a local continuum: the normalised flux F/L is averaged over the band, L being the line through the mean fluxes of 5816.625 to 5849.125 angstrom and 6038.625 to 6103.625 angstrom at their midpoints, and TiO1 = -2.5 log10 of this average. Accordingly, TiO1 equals 0.28 mag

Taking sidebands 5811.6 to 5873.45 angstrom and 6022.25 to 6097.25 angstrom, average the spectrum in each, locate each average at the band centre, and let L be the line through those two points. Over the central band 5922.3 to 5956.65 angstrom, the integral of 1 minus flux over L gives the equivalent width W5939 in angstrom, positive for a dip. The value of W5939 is 7.46 angstrom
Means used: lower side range 23.9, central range 19.7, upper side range 26.7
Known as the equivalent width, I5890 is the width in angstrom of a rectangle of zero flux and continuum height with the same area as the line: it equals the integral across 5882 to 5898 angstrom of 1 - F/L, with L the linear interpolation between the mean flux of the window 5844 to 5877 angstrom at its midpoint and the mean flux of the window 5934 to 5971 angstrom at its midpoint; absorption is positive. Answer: 7.83 angstrom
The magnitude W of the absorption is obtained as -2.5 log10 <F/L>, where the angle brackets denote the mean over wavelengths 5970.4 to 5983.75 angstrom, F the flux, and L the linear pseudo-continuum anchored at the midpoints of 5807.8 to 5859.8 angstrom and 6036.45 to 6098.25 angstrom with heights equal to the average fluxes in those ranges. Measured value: 0.26 mag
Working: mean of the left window 25.2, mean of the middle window 20.6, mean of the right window 27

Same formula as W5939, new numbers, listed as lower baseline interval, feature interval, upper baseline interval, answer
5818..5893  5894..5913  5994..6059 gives 7.0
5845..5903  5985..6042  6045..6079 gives 1.4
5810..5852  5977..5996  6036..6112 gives 3.3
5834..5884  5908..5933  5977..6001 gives 4.8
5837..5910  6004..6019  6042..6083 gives 0.8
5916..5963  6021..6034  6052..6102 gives -0.6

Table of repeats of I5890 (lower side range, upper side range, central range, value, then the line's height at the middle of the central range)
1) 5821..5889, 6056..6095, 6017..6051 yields 0.65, 26.1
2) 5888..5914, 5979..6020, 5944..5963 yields -1.90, 18.2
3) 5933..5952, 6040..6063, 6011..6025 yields 0.36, 24.9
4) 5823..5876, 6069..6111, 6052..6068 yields 0.54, 27.2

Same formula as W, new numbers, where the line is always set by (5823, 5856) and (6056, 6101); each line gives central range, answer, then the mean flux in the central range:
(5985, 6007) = 0.18 mag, 22.7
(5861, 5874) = 0.29 mag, 19.8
